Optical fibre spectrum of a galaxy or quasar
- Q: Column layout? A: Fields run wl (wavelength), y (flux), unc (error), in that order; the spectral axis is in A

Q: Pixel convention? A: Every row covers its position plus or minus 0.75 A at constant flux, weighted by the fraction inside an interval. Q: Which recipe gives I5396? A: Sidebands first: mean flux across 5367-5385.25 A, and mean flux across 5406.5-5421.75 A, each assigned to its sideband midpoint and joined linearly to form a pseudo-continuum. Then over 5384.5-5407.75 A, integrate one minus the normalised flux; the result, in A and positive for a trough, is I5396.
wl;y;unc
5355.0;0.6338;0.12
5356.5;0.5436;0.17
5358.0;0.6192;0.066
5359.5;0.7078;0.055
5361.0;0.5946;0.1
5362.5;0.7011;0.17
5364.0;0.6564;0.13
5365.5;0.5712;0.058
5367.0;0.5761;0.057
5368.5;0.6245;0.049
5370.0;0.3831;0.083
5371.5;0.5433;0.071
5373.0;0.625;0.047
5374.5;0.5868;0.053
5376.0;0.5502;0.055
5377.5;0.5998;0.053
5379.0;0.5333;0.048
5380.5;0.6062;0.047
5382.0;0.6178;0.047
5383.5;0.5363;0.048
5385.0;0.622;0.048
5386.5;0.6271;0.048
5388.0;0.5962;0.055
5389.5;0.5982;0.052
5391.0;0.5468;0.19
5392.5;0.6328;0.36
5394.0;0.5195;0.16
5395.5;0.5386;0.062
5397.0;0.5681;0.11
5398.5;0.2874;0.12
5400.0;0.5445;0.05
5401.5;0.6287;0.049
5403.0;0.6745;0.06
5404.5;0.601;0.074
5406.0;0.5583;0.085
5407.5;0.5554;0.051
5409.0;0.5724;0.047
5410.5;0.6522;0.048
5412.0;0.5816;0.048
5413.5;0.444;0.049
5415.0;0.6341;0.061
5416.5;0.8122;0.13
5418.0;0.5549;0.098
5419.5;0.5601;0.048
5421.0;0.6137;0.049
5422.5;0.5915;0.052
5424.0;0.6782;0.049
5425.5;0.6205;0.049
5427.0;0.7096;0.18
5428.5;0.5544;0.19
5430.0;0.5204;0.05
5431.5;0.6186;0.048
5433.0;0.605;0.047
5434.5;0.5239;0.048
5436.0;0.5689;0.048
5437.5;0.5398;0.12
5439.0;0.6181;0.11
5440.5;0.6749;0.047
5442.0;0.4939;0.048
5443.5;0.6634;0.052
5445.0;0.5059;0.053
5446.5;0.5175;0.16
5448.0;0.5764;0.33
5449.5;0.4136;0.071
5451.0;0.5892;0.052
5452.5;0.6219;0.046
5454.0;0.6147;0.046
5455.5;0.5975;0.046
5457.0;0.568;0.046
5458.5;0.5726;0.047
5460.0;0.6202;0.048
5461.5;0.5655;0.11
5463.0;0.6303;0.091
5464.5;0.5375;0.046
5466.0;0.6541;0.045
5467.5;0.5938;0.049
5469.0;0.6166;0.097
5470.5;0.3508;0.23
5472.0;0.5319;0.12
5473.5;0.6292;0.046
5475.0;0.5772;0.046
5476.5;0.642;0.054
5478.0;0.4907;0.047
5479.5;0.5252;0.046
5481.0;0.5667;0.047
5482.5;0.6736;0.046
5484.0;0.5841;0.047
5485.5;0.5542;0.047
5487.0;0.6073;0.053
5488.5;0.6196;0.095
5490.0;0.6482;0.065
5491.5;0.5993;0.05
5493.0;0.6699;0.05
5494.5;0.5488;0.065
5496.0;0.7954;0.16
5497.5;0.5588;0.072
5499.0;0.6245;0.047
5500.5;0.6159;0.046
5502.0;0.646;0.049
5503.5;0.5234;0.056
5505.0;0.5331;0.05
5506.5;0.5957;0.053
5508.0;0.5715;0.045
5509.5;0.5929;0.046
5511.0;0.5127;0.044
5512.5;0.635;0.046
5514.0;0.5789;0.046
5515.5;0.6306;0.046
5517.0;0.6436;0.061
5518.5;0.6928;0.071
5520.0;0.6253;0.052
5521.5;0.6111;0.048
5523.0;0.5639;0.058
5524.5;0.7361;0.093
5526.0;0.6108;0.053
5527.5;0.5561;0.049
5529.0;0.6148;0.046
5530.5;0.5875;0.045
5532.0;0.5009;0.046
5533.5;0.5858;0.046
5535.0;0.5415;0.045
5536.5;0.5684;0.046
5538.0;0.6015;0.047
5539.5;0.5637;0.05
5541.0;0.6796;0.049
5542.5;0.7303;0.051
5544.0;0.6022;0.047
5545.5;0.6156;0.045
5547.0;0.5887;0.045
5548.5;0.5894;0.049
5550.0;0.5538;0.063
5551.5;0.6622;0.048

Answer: 0.6 A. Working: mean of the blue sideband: 0.568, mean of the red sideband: 0.597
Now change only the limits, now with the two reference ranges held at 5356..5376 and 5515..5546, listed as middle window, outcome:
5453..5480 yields 1.4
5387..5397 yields 0.4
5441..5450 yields 1.0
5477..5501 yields 0.1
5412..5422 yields 0.0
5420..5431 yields -0.2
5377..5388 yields 0.1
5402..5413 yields 0.0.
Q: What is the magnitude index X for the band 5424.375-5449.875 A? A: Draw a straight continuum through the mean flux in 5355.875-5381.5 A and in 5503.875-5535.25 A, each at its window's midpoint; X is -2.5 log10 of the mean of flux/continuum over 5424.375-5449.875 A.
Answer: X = 0.03 mag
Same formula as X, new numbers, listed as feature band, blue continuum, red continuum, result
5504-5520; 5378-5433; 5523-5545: 0.005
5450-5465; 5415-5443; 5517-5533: 0.031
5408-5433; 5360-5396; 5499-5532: -0.031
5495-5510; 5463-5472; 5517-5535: -0.035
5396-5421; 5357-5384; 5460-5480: 0.008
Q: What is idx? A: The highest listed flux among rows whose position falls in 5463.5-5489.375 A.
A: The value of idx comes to 0.6736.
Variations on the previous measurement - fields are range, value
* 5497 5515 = 0.646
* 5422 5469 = 0.7096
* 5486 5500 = 0.7954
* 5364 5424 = 0.8122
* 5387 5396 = 0.6328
